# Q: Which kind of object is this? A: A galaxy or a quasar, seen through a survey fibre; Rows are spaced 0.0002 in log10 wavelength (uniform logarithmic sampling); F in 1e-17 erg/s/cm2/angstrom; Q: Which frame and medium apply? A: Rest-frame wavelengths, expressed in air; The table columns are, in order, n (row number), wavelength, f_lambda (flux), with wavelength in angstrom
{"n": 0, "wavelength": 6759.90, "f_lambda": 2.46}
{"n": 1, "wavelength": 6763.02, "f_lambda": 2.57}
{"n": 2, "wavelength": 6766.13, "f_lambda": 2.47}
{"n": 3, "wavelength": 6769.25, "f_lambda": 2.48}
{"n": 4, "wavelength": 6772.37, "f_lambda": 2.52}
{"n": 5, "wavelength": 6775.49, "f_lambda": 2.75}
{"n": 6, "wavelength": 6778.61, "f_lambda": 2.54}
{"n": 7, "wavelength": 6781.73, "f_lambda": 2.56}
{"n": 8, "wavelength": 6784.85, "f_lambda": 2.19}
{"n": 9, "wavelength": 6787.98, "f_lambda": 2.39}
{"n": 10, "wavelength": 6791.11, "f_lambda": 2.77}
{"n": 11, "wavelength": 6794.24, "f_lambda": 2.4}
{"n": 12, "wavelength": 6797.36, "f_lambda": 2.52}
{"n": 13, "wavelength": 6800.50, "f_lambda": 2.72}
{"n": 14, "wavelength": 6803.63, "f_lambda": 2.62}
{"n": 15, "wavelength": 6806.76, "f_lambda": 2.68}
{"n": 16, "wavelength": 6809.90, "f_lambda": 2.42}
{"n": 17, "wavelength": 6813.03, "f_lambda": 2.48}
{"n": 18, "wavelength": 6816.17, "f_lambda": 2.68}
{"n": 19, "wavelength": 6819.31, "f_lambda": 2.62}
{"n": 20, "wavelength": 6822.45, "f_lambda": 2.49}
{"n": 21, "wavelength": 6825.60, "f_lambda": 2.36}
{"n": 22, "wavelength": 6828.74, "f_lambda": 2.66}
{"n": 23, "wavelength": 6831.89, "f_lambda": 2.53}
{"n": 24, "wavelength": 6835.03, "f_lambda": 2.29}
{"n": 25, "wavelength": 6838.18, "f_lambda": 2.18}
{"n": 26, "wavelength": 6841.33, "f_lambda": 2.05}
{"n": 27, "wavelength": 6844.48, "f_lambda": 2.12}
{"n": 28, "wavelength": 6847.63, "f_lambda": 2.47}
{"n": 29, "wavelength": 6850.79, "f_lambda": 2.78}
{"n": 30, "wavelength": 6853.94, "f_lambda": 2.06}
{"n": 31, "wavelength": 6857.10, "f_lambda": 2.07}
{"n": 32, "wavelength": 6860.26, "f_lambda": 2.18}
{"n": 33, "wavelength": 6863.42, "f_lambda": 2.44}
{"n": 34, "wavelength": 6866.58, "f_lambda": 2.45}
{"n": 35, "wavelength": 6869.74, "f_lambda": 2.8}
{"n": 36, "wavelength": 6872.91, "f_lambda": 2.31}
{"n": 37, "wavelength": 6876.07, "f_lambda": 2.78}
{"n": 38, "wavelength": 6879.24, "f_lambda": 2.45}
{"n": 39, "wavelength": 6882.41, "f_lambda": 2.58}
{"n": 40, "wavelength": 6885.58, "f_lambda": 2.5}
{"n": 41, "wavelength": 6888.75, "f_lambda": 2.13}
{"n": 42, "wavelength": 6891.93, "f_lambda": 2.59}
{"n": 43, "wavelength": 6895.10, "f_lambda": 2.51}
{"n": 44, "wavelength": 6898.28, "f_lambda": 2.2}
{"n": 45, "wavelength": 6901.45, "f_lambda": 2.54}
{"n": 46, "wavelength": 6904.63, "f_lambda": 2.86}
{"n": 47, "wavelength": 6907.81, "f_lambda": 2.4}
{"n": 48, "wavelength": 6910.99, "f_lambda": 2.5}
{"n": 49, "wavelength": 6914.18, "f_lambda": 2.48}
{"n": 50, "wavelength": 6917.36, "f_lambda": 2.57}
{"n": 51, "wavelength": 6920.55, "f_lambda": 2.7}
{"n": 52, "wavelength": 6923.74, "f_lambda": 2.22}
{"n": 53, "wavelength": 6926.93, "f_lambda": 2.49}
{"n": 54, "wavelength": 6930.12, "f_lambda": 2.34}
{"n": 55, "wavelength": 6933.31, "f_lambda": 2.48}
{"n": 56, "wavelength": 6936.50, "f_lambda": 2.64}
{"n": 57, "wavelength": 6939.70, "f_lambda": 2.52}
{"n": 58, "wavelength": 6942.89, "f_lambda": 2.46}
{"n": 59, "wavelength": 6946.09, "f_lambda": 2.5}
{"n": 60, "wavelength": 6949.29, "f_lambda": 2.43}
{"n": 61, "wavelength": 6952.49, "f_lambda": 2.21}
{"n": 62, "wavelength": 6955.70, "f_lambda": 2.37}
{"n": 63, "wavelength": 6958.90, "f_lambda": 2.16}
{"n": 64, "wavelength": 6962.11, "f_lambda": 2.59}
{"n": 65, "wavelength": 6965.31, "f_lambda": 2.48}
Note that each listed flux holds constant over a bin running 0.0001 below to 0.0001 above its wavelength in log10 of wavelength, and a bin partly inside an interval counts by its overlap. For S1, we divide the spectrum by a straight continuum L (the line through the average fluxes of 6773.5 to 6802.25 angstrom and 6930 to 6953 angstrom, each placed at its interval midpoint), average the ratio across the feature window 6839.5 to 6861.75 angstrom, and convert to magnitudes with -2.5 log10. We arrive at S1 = 0.12 mag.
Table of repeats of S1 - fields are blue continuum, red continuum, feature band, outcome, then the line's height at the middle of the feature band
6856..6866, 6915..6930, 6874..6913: -0.06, 2.38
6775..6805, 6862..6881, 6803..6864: 0.06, 2.54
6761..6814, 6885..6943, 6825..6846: 0.09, 2.51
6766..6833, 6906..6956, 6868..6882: -0.04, 2.49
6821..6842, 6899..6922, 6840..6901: 0.03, 2.47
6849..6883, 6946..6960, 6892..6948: -0.06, 2.37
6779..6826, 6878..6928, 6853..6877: 0.05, 2.5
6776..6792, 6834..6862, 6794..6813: -0.06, 2.42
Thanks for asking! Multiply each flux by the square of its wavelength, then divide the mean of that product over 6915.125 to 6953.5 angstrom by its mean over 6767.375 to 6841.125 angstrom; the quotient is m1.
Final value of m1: 1.02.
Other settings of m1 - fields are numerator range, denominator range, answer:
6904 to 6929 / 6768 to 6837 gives 1.03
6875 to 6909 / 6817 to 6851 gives 1.06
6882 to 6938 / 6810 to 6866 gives 1.06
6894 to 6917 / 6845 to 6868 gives 1.09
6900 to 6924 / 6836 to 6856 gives 1.14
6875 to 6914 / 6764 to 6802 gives 1.02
